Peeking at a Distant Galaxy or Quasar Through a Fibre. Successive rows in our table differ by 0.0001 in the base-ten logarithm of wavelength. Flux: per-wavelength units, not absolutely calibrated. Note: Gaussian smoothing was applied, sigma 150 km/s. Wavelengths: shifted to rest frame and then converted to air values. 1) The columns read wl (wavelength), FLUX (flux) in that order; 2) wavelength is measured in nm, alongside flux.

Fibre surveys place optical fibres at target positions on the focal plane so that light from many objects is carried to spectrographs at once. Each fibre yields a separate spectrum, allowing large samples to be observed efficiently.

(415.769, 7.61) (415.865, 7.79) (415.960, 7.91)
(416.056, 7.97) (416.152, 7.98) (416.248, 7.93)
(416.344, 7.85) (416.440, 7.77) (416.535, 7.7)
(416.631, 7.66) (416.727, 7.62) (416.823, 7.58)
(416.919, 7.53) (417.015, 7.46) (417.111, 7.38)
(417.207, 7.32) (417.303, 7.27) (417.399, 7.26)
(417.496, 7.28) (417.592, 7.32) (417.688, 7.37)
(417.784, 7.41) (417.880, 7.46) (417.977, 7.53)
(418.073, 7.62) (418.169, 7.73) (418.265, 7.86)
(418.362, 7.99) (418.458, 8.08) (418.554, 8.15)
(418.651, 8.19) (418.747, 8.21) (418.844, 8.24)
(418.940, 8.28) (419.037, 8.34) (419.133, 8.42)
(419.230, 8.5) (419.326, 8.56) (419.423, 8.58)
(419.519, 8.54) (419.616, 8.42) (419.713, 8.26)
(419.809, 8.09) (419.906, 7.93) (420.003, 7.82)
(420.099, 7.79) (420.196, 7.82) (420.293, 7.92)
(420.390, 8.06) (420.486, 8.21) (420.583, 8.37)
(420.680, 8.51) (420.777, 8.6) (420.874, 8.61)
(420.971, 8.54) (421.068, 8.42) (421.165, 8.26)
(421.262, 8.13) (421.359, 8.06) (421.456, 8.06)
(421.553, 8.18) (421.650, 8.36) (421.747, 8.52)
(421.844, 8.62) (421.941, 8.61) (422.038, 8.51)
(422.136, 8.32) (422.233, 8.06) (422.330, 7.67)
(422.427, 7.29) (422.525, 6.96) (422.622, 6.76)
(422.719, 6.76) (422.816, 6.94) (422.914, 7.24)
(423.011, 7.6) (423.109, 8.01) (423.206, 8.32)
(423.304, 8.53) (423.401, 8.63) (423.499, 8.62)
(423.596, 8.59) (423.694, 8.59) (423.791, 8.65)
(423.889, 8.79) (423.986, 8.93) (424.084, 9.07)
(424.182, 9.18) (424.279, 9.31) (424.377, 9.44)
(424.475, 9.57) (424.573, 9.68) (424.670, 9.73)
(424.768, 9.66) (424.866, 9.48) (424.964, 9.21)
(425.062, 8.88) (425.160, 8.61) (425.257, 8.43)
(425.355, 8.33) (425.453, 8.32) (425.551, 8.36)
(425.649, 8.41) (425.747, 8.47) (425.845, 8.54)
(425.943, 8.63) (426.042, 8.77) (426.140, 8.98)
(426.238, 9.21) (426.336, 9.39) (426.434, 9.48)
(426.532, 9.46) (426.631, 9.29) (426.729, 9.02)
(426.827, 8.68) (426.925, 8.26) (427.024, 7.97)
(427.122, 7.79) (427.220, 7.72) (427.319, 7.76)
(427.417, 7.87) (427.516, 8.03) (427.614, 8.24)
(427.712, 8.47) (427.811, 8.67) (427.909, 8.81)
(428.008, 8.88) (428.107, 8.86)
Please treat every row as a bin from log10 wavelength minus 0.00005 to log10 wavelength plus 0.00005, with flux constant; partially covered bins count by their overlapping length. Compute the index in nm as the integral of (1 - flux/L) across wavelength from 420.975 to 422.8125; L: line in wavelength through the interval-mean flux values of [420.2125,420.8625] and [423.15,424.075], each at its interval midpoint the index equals 0.10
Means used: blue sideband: 8.27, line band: 7.97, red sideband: 8.65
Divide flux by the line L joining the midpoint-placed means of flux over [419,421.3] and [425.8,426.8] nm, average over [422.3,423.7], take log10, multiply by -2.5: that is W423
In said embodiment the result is 0.12 mag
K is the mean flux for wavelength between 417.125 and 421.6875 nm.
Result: 8.04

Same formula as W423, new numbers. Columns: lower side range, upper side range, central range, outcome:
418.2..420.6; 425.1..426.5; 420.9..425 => 0.01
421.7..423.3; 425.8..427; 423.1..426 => -0.06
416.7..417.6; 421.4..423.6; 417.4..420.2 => -0.06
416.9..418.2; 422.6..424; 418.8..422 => -0.08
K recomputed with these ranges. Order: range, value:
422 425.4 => 8.47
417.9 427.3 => 8.39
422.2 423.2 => 7.36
